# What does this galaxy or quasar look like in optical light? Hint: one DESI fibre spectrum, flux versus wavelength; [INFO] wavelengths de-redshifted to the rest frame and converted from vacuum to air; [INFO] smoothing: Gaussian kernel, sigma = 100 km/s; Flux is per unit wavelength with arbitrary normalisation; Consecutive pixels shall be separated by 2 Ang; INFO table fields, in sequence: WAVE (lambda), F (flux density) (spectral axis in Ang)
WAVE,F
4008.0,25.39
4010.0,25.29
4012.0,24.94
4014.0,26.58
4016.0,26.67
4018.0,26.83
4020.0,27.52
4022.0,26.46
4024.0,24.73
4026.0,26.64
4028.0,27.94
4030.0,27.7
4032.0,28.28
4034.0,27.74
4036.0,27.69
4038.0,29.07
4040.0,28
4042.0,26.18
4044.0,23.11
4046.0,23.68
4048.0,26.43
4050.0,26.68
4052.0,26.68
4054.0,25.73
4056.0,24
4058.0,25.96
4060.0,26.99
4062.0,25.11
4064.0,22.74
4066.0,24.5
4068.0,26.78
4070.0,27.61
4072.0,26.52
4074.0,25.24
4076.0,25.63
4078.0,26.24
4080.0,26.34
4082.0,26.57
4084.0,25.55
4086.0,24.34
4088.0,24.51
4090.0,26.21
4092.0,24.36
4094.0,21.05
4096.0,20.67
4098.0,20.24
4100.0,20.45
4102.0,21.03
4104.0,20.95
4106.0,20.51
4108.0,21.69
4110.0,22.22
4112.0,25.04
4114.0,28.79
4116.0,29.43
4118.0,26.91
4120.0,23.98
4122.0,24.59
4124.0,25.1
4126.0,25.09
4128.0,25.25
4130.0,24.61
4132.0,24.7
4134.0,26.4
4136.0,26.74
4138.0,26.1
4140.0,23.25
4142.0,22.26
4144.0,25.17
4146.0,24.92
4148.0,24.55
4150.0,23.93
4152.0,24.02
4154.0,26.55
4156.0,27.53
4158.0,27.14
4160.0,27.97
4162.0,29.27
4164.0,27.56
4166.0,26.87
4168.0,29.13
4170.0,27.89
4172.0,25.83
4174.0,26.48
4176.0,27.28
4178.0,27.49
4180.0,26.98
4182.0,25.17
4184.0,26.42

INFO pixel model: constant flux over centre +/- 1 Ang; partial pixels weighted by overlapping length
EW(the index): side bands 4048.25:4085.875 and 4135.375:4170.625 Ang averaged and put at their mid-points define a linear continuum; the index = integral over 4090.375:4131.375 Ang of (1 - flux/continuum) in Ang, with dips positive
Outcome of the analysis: 3.7 Ang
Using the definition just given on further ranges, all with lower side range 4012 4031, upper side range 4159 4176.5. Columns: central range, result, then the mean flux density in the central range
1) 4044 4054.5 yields 0.5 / 25.6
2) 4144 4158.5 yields 1.1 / 25.4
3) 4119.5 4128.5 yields 0.8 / 24.8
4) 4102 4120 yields 2.0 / 24.2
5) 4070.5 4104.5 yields 3.9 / 24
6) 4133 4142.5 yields 0.8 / 25.1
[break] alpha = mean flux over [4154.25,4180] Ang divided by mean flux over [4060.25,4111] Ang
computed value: 1.15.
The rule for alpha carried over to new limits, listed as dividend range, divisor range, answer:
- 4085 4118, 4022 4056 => 0.88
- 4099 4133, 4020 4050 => 0.90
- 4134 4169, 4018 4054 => 0.98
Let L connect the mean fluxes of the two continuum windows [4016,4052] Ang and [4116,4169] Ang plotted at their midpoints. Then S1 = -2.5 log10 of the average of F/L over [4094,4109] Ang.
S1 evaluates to 0.249 mag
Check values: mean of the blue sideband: 26.7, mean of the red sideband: 25.8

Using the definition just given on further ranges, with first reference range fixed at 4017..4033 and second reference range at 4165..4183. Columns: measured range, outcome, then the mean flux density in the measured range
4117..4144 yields 0.08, 25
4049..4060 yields 0.04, 25.9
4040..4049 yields 0.08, 25.2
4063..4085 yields 0.05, 25.8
